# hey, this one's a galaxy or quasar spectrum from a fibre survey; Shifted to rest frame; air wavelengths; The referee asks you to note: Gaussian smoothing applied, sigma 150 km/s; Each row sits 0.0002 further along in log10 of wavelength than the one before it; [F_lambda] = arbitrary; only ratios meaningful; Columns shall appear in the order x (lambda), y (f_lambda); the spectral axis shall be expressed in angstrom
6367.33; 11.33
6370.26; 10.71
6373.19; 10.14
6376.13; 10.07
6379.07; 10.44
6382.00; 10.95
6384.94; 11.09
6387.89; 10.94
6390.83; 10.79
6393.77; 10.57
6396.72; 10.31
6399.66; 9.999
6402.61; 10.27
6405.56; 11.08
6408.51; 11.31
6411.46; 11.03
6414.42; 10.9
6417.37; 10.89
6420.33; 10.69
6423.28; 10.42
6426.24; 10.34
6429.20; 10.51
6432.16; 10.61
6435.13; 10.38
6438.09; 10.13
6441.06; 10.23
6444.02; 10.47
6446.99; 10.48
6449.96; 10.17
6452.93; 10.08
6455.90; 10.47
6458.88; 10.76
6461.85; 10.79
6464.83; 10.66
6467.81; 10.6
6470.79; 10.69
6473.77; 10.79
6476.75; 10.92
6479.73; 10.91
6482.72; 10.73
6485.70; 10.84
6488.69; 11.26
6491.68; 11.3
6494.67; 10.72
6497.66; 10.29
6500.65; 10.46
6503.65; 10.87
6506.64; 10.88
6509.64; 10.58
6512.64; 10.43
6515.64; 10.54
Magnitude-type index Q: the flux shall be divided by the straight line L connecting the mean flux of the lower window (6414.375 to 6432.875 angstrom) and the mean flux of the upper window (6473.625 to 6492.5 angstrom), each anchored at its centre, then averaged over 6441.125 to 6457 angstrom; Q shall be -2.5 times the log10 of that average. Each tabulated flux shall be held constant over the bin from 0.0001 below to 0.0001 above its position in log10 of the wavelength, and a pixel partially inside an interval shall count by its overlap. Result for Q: 0.04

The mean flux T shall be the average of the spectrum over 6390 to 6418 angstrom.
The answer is 10.7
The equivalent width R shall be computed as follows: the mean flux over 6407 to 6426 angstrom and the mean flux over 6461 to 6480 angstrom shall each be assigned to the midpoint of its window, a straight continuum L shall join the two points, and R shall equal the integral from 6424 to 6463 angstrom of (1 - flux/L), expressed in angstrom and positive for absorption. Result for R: 1.4 angstrom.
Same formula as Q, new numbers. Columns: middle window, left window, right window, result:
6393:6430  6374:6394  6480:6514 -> 0.01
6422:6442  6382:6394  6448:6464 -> 0.02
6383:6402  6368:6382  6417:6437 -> -0.01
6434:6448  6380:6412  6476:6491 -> 0.05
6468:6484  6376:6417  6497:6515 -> -0.02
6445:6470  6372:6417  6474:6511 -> 0.03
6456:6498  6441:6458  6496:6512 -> -0.03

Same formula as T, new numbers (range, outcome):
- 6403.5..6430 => 10.8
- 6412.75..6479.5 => 10.6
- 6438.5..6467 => 10.4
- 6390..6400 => 10.4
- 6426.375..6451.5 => 10.4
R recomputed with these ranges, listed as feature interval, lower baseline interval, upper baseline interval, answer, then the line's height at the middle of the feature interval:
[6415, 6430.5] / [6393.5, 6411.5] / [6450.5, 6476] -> 0.04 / 10.6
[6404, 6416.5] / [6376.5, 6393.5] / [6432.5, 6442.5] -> -0.63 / 10.5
